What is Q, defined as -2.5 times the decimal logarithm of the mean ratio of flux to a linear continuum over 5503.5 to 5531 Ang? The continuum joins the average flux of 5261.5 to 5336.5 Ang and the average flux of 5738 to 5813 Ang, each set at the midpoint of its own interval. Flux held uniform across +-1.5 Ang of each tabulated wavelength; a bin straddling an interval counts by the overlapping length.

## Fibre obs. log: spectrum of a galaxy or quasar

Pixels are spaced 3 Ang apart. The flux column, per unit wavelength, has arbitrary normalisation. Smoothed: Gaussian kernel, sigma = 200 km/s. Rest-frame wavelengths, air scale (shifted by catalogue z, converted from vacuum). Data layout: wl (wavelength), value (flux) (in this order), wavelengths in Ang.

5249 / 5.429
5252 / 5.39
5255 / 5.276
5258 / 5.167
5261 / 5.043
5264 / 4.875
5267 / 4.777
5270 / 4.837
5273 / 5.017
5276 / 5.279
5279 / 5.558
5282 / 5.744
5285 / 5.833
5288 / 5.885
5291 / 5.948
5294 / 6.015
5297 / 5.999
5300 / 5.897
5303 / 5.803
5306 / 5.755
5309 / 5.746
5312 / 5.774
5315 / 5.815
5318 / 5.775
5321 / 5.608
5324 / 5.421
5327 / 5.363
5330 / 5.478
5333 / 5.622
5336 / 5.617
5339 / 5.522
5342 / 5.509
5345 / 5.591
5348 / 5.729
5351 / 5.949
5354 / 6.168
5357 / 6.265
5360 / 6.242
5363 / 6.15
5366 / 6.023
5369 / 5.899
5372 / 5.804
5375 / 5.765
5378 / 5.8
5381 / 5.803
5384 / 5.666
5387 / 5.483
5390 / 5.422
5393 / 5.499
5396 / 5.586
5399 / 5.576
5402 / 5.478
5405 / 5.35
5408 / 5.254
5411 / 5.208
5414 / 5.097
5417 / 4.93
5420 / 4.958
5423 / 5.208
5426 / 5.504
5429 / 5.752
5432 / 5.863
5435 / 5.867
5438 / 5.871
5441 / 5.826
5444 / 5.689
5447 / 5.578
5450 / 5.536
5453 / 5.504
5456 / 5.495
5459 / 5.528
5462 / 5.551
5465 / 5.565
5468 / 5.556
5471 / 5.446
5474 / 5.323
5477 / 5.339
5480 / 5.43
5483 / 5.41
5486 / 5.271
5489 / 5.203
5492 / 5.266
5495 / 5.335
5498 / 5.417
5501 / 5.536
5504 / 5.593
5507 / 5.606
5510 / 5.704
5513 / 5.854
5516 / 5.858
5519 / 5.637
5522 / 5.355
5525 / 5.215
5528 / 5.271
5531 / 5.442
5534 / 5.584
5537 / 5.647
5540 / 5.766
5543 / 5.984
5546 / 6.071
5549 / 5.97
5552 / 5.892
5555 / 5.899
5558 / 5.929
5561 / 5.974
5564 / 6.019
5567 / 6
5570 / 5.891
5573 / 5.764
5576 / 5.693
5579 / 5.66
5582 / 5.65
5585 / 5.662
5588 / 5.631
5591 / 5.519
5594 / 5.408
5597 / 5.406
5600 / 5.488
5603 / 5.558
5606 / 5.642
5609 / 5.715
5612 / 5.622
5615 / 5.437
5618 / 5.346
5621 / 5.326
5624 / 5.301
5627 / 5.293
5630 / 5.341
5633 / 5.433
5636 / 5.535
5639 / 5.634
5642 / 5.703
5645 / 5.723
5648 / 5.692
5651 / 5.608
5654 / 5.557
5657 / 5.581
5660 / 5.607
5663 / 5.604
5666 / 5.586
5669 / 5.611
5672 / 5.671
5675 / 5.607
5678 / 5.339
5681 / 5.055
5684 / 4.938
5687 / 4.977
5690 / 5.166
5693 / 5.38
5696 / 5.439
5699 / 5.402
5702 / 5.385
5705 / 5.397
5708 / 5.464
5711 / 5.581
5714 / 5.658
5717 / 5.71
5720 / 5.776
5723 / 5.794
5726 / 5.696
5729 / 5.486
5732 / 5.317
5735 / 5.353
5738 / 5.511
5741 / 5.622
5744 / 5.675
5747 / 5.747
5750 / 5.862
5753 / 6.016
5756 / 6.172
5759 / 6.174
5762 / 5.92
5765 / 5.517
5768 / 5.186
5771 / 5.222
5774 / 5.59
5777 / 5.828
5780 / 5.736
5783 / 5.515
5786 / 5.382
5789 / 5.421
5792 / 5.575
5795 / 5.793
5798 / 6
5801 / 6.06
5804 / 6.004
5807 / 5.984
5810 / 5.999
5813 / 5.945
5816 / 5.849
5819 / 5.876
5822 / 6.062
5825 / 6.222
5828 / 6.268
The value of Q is 0.02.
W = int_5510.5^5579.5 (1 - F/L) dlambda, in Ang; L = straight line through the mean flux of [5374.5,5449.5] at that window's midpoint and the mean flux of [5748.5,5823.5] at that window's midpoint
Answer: -1.7 Ang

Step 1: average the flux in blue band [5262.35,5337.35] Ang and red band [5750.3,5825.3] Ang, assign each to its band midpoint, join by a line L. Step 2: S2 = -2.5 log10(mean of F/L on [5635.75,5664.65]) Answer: 0.02 mag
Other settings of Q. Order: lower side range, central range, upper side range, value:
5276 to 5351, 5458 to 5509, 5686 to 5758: 0.04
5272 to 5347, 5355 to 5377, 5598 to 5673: -0.07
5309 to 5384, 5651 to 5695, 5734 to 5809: 0.06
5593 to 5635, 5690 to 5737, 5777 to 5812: 0.02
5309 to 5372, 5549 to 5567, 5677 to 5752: -0.07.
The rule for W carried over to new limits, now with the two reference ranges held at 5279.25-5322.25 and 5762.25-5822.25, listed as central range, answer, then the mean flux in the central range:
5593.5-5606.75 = 0.6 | 5.5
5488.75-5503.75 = 1.0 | 5.38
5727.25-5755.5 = 0.5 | 5.64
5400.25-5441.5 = 2.6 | 5.43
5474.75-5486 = 0.8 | 5.37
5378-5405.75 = 1.2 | 5.56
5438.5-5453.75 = 0.4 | 5.65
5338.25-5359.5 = -0.1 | 5.85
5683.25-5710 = 2.1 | 5.3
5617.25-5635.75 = 1.3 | 5.35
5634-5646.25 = 0.2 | 5.64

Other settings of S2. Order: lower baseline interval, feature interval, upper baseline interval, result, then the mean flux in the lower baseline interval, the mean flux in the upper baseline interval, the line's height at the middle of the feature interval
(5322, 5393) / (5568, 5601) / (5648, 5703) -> -0.02 mag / 5.75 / 5.43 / 5.52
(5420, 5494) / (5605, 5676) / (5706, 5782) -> 0.01 mag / 5.51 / 5.66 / 5.61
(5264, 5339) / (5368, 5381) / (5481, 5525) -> -0.05 mag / 5.59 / 5.49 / 5.56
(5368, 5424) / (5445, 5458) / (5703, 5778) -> -0.01 mag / 5.46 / 5.65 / 5.49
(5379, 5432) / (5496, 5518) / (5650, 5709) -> -0.04 mag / 5.42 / 5.42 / 5.42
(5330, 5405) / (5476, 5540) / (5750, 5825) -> 0.05 mag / 5.74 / 5.79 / 5.76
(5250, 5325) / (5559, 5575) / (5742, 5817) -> -0.05 mag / 5.53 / 5.77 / 5.66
